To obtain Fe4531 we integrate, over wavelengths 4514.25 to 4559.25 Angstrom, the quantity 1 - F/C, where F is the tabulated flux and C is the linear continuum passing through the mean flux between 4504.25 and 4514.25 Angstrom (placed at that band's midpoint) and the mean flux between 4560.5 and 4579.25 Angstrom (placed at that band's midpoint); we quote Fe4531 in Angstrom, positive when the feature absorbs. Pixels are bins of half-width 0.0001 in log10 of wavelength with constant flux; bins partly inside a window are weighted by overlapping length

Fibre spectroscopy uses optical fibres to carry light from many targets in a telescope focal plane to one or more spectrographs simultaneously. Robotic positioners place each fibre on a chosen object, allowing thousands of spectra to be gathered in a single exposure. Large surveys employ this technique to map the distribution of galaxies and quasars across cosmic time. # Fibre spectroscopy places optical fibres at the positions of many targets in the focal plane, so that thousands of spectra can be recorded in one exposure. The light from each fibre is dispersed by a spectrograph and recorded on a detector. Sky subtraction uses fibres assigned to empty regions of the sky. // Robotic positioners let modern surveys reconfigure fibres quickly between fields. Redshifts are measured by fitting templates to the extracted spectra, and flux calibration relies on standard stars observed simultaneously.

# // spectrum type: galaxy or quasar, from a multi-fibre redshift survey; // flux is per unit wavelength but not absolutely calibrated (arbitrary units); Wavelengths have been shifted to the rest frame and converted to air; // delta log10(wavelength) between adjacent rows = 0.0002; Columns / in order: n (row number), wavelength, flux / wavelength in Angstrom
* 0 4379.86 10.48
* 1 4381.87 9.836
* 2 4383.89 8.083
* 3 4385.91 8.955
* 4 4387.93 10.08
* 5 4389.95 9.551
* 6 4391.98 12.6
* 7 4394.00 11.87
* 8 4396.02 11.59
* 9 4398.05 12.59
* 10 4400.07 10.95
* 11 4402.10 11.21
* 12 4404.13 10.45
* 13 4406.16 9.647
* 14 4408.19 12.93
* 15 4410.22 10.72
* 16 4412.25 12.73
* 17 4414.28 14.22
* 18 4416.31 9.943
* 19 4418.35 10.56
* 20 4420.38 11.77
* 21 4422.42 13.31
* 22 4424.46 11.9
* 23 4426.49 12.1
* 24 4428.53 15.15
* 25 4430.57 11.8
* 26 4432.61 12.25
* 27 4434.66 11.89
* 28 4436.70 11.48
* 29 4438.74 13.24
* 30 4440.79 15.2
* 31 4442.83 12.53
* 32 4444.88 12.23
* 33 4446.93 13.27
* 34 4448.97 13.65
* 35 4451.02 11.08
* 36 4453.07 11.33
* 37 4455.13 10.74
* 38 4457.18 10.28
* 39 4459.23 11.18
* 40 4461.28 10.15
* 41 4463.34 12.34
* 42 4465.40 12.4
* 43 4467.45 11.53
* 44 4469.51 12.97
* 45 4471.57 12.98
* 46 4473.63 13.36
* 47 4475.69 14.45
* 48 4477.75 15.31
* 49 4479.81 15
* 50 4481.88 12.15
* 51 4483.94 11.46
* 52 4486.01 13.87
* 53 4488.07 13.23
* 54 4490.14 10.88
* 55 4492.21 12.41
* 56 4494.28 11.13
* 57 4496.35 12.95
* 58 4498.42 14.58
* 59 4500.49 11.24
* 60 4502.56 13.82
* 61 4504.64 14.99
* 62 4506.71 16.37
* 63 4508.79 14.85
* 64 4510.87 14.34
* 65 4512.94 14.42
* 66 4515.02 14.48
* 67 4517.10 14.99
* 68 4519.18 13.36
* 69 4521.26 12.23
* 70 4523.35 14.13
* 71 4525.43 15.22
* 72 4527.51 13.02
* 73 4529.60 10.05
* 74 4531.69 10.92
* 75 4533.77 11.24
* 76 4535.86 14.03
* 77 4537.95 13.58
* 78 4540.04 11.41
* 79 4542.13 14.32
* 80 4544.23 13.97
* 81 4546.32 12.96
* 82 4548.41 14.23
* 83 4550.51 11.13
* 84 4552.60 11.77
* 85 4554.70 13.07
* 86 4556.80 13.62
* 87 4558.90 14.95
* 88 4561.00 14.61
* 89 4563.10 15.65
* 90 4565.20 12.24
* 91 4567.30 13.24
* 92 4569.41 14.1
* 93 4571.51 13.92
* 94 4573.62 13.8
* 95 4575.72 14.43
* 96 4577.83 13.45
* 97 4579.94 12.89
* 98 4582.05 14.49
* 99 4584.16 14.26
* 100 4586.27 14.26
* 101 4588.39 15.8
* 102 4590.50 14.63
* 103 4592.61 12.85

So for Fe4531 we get 4.4 Angstrom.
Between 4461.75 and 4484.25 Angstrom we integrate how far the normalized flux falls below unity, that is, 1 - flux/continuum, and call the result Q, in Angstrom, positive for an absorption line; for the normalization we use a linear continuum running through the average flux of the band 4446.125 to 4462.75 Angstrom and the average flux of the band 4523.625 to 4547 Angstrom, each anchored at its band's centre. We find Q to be -2.46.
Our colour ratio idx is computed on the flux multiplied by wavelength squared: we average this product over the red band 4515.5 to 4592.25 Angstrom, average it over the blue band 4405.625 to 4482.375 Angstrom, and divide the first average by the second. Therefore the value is 1.15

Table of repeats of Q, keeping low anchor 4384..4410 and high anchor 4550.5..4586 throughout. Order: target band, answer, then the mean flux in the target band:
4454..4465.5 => 0.8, 11.1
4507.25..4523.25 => -1.6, 14.2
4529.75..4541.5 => 0.9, 12.1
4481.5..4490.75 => 0.0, 12.4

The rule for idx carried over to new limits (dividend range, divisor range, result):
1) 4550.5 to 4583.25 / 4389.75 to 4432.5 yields 1.24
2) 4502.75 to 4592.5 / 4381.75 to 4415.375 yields 1.32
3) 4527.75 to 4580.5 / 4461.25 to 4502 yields 1.06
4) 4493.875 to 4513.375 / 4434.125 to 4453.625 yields 1.13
